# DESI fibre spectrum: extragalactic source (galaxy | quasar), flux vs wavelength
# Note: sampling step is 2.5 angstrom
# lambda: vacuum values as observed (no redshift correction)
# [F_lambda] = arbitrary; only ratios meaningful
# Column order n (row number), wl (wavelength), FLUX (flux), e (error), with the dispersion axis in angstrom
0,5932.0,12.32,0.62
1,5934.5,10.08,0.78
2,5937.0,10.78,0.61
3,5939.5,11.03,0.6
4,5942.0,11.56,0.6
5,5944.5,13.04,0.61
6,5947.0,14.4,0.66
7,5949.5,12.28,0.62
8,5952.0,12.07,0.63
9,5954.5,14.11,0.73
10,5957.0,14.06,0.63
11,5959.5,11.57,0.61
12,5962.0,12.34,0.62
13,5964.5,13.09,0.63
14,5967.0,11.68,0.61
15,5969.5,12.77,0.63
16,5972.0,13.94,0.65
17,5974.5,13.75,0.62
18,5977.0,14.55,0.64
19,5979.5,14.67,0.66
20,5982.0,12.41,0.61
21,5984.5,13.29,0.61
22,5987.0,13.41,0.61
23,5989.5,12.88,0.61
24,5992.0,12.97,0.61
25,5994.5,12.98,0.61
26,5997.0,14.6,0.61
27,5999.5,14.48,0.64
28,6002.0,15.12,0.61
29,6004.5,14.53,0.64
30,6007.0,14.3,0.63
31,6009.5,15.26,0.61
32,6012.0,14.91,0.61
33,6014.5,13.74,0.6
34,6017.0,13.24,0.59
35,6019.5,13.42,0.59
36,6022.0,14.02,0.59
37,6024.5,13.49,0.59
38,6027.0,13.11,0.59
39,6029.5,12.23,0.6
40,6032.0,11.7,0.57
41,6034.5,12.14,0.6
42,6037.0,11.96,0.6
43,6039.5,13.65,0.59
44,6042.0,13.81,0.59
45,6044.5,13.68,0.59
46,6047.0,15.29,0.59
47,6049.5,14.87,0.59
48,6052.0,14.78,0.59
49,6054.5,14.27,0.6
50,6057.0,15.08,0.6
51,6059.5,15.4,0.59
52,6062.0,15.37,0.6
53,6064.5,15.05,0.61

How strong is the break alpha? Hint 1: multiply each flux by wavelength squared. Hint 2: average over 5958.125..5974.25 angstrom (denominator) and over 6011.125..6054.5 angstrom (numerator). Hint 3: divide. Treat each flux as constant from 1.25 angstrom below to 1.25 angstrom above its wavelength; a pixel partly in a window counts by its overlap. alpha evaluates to 1.09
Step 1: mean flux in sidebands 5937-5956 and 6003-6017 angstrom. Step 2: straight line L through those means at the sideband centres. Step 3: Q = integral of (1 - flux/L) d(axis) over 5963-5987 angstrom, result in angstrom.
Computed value 0.1 angstrom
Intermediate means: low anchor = 12.5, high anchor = 14.4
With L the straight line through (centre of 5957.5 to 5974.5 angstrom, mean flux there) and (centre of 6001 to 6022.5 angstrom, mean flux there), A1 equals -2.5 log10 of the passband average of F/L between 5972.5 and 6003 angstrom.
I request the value -0.02 mag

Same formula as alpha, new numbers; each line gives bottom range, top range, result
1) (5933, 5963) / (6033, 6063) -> 1.19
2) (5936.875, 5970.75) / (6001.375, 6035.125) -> 1.11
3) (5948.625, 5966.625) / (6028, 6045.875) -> 1.03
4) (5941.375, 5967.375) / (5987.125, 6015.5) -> 1.12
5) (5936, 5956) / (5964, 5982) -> 1.09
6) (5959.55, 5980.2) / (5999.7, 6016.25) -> 1.12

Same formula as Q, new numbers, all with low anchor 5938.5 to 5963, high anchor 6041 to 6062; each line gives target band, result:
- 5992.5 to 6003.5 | -0.5 angstrom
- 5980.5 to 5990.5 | 0.2 angstrom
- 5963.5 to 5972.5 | 0.2 angstrom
